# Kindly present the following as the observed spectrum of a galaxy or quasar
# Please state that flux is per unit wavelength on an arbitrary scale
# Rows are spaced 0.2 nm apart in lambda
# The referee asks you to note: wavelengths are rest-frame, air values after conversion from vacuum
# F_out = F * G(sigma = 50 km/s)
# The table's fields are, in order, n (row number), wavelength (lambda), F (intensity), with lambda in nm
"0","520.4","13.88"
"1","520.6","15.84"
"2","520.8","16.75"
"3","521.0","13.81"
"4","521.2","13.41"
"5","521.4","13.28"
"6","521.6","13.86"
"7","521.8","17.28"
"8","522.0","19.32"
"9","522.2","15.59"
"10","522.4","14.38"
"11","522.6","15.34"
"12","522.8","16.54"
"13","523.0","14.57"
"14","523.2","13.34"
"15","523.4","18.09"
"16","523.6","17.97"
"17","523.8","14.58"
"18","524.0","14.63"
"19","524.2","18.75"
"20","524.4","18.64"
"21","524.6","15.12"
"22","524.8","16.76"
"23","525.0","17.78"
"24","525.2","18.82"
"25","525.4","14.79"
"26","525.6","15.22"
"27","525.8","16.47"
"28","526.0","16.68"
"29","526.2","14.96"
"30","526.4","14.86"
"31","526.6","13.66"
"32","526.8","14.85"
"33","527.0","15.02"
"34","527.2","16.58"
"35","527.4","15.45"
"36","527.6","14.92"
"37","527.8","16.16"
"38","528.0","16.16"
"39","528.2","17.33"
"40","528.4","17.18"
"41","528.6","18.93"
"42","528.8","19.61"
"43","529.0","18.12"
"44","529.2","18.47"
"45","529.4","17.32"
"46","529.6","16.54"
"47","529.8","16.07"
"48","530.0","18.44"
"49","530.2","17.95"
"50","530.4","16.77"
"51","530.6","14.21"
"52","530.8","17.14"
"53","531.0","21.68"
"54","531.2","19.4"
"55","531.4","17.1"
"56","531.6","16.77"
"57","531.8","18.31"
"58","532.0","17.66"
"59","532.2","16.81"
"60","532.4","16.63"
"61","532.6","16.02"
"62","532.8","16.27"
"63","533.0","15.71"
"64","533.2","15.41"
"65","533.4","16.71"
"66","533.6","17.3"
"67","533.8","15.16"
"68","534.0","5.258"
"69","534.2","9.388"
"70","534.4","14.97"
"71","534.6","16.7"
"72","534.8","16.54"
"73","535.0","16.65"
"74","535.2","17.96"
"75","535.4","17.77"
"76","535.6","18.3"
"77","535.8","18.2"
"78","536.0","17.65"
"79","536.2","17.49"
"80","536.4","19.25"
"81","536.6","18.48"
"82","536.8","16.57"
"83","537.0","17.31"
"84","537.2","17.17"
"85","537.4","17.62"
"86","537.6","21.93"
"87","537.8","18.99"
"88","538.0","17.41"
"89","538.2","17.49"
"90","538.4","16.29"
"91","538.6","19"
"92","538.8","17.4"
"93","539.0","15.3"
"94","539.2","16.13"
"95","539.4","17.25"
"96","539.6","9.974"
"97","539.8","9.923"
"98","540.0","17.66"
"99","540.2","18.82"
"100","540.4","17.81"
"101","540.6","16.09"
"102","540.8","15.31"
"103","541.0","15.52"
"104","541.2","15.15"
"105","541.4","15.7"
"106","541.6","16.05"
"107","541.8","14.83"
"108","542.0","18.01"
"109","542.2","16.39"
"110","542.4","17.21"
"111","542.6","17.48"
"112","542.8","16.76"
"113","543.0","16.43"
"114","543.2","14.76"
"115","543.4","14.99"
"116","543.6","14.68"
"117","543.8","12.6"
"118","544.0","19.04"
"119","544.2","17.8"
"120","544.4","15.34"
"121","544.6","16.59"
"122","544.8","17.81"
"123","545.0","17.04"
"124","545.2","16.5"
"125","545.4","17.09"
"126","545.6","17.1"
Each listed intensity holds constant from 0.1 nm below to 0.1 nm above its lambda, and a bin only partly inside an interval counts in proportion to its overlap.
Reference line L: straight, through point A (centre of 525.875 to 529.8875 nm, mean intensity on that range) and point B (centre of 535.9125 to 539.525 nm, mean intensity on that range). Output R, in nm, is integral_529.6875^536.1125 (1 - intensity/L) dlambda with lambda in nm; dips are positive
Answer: 0.22 nm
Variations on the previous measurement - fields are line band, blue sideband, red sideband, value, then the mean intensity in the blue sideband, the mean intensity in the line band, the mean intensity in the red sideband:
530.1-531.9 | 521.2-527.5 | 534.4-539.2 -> -0.096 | 15.9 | 17.7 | 17.6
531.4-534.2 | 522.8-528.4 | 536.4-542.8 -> 0.146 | 16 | 15.5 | 16.7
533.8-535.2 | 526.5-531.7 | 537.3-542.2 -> 0.252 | 17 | 13.7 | 16.5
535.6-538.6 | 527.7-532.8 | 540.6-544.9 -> -0.236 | 17.4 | 18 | 16.1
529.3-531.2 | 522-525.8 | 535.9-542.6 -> -0.114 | 16.3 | 17.5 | 16.8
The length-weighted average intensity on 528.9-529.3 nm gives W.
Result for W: 18.3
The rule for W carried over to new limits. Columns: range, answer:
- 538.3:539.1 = 17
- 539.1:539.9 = 13.3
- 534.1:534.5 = 12.2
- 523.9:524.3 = 16.7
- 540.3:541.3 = 16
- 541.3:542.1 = 16.1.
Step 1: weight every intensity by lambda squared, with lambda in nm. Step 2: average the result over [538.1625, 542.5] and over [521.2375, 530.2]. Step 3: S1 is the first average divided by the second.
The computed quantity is 1.04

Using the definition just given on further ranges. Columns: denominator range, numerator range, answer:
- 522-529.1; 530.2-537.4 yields 1.05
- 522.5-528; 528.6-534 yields 1.09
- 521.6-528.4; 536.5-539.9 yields 1.09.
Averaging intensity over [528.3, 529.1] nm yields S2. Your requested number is 18.5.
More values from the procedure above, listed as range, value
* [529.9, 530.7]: 16.8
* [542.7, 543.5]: 15.7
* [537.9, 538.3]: 17.5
